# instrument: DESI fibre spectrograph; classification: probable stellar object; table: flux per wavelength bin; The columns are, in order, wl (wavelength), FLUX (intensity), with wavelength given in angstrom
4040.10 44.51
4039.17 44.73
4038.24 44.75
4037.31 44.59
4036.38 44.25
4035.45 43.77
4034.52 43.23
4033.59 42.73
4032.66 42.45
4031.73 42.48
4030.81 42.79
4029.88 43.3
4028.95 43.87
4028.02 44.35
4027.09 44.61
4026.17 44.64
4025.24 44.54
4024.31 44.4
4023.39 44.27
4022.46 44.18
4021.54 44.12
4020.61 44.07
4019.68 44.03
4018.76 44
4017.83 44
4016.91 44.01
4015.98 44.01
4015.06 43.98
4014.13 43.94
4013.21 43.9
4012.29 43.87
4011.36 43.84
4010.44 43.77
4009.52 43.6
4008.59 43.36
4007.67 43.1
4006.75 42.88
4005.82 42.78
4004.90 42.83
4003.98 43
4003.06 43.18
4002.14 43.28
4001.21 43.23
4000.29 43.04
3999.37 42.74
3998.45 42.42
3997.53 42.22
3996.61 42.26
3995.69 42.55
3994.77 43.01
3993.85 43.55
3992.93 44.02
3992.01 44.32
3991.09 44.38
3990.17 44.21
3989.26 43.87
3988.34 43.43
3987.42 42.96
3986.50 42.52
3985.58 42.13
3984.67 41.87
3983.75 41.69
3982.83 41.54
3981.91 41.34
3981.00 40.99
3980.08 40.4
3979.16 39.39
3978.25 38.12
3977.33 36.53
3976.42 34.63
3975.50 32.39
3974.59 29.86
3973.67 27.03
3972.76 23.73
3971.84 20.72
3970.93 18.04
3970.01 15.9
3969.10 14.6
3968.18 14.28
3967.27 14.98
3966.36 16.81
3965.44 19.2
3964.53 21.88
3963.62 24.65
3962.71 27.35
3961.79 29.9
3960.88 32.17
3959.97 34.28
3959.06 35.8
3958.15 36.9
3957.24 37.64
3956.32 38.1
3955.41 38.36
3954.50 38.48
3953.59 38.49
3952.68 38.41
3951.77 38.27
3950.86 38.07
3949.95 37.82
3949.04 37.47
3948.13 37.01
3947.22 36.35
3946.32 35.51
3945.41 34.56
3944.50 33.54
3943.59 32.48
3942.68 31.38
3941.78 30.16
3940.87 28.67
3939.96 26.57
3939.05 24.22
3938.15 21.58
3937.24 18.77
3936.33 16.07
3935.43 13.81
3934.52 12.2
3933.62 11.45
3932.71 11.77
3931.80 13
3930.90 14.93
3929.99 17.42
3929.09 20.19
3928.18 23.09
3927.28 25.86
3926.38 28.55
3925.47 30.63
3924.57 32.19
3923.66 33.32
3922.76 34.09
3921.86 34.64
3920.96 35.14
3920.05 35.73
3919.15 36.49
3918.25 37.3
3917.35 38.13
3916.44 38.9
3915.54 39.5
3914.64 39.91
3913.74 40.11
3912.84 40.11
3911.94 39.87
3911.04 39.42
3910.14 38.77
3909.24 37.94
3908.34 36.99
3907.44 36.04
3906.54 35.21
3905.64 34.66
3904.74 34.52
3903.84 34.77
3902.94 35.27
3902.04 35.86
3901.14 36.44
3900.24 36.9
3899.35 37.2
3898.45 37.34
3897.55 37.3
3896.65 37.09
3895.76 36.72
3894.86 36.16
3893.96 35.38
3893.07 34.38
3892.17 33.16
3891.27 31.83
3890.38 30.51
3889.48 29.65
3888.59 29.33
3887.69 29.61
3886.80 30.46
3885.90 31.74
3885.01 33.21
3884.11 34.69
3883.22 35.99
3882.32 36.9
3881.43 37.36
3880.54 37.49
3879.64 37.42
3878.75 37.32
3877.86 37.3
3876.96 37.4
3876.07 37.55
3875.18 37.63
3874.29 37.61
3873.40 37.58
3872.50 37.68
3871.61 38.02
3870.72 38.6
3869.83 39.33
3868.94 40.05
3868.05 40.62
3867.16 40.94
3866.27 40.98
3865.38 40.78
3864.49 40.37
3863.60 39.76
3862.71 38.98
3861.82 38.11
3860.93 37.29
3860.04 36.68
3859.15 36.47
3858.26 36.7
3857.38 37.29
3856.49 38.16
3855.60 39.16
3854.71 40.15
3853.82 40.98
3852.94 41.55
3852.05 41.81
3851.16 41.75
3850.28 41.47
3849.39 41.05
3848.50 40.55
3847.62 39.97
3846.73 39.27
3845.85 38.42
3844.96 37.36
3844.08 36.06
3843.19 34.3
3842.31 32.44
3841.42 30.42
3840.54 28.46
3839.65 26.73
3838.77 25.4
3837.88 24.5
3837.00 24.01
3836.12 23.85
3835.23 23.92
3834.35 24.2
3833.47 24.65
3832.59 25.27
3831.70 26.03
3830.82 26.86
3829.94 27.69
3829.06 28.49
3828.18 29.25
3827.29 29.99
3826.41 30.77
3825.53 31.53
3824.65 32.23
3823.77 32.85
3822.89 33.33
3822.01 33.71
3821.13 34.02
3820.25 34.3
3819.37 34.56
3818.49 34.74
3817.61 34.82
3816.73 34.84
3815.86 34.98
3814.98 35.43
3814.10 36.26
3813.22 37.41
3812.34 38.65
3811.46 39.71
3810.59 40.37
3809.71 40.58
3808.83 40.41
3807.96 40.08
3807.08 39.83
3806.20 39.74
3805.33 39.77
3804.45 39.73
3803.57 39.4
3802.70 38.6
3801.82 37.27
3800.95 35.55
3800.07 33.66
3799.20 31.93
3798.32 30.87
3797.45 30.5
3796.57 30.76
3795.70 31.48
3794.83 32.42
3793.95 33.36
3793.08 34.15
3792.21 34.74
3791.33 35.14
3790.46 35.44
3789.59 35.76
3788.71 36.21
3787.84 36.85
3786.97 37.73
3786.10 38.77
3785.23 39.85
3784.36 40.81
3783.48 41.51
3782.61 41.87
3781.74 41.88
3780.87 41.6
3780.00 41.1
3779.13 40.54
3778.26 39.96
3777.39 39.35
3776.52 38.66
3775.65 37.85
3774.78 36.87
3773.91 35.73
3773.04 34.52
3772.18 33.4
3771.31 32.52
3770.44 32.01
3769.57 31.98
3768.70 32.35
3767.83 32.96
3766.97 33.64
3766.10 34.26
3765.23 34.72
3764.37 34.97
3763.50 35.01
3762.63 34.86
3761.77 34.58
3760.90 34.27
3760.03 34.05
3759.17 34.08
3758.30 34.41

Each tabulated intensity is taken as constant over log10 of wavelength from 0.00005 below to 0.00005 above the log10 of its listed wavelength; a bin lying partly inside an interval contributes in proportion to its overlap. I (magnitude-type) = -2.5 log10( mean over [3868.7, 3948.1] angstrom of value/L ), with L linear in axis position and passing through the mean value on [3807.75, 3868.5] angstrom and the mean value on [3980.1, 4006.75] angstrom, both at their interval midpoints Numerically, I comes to 0.17 mag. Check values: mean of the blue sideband 34.8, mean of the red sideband 42.8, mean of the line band 32.6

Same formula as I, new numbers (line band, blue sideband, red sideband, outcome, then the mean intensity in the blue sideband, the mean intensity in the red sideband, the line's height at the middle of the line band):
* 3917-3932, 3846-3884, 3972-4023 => 0.347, 38.8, 41.5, 40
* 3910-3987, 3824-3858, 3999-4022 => 0.274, 32.8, 43.5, 39.6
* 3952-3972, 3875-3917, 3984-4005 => 0.411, 35.9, 43.1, 40.7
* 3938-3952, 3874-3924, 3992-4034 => 0.185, 35.9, 43.5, 39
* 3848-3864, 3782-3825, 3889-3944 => -0.162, 36.3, 31.1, 33.9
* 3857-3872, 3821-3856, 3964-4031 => -0.158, 32.6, 38.9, 33.6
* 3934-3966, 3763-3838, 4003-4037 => 0.311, 34.6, 43.7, 40.8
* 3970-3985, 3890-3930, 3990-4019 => 0.217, 34.9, 43.4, 41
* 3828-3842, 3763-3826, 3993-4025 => 0.389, 36.2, 43.5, 37.5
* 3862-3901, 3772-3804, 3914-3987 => -0.107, 36.7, 30.3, 33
